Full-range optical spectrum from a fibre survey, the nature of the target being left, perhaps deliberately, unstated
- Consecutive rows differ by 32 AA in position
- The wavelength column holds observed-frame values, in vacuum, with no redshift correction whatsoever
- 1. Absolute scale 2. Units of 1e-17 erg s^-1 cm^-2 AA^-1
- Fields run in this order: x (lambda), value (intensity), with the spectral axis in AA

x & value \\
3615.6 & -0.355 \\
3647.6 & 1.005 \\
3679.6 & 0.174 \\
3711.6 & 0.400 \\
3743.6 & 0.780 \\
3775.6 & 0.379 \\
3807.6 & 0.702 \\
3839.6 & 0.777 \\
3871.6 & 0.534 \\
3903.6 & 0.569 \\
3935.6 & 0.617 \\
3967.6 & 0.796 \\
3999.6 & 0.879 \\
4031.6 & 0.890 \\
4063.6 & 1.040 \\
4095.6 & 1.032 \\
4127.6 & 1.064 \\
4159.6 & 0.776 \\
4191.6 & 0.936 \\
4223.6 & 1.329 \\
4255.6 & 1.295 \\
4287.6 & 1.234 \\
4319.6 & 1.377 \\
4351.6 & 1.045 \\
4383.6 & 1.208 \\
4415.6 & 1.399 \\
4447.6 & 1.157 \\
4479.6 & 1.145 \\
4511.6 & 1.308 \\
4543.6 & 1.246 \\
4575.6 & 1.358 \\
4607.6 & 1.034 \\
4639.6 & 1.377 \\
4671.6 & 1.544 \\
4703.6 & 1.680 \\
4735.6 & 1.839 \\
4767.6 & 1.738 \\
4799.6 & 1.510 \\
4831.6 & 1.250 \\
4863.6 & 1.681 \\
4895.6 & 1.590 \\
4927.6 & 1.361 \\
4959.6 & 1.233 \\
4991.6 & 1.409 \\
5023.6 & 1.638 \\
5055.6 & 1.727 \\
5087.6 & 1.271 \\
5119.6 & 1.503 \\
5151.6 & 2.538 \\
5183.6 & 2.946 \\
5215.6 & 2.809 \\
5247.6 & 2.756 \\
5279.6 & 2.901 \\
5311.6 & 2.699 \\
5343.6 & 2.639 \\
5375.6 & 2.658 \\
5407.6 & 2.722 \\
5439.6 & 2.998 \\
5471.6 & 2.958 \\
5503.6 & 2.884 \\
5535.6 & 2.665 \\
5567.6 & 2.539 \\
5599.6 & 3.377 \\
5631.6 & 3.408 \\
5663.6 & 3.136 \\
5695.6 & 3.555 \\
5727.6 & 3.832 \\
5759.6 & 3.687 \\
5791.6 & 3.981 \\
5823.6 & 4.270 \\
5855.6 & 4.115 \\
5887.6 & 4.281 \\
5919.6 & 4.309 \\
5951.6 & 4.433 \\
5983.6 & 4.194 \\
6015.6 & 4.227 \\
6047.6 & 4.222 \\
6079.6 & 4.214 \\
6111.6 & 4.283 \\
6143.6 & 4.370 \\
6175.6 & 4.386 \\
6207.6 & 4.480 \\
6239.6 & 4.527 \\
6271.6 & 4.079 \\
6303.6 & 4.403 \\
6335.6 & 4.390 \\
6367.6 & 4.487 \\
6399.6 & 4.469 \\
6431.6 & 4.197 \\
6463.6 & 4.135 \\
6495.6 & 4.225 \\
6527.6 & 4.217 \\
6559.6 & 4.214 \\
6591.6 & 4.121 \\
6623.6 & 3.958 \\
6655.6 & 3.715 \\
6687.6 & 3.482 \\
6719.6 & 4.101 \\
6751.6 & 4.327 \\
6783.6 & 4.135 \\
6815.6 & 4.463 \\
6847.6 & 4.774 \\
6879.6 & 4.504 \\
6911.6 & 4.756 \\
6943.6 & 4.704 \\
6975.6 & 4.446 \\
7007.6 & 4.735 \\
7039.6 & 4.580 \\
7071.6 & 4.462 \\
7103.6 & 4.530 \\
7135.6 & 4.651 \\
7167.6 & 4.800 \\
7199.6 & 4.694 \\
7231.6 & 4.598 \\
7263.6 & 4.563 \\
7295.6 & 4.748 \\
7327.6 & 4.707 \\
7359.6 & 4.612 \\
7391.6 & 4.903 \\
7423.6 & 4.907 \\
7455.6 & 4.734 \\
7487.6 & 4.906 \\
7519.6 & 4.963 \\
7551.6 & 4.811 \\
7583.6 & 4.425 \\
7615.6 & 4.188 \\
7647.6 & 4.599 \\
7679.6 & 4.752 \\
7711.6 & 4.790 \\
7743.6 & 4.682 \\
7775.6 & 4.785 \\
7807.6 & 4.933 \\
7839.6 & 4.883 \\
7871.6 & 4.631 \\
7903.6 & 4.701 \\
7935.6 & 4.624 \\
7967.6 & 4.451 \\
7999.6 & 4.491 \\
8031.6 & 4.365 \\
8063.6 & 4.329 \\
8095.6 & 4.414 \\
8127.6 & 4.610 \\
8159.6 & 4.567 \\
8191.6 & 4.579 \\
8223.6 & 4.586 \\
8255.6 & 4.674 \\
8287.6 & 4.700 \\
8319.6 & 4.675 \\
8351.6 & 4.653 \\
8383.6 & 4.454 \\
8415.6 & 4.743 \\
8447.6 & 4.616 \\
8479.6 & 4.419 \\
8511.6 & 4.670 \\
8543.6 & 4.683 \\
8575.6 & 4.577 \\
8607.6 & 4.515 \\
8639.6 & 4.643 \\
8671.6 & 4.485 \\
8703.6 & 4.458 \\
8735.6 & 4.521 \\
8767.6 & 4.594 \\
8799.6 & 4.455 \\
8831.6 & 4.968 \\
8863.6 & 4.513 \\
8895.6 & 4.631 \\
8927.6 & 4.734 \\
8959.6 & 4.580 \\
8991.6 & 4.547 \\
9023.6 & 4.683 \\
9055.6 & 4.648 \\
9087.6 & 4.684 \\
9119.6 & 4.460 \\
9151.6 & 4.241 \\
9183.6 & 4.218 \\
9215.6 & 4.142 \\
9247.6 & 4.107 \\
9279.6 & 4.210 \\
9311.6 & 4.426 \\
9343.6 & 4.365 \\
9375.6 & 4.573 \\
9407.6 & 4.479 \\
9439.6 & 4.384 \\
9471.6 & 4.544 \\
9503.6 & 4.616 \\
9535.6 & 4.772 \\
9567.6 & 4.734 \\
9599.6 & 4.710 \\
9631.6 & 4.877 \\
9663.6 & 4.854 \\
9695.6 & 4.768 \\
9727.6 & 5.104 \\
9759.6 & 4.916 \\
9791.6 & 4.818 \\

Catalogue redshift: 0.290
